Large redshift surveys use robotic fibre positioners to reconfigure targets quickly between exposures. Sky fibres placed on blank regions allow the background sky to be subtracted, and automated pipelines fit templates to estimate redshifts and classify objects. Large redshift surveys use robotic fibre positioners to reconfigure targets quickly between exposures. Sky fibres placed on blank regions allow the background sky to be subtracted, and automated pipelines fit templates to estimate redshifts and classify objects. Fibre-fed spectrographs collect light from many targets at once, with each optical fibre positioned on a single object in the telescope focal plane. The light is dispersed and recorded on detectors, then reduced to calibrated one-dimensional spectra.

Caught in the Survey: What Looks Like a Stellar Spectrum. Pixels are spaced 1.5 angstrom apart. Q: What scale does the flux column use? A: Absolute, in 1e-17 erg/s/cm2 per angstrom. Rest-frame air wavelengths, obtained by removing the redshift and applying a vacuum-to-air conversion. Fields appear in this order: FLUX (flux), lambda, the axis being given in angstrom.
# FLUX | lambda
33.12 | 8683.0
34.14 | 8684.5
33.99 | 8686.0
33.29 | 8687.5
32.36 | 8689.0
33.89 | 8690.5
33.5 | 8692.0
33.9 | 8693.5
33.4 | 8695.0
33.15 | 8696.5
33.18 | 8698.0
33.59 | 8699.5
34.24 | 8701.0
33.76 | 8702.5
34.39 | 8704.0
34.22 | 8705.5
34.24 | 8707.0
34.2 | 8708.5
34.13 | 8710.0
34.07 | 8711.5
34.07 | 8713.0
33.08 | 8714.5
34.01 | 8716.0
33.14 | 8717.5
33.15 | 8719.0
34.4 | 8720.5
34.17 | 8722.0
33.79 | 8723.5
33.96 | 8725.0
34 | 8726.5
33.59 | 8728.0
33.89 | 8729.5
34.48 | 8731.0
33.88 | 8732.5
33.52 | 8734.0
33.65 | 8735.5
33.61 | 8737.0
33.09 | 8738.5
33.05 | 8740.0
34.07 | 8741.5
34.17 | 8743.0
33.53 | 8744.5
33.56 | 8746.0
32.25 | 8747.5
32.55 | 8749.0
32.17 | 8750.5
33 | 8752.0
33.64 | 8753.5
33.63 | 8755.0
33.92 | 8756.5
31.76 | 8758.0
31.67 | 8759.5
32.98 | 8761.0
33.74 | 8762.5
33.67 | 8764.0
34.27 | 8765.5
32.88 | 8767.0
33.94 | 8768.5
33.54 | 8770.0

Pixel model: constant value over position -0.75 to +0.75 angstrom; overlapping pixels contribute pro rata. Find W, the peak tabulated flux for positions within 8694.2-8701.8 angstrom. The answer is 34.24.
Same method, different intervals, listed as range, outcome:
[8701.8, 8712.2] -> 34.39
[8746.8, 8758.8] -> 33.92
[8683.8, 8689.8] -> 34.14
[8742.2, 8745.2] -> 34.17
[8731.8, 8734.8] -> 33.88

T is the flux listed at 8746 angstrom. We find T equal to 33.56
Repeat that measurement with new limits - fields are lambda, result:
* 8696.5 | 33.15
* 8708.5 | 34.2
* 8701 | 34.24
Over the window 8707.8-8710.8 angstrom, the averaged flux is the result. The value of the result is 34.2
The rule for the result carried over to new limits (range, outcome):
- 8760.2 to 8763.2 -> 33.3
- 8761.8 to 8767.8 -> 33.6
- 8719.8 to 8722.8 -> 34.3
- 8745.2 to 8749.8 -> 32.8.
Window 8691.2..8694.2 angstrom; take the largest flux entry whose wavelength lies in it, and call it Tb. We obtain 33.9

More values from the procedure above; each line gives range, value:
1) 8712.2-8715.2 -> 34.07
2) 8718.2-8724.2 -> 34.4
